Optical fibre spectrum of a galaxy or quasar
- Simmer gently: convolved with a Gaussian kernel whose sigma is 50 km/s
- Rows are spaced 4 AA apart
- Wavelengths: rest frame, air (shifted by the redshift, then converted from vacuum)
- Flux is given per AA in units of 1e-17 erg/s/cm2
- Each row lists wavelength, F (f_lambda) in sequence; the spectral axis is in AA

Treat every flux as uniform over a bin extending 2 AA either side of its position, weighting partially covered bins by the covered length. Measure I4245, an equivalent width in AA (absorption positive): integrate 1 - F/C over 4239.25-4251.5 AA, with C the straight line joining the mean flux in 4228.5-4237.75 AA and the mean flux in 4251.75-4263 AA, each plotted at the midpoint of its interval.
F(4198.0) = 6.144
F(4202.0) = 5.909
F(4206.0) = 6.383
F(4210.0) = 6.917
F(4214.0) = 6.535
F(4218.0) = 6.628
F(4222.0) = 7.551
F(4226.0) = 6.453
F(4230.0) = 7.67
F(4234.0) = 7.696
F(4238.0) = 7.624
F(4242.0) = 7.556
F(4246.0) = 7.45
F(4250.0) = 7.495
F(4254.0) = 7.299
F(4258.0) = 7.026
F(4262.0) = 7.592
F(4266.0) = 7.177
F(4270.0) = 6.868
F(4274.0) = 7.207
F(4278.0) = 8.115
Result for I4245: -0.1 AA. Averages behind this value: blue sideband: 7.67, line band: 7.51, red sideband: 7.28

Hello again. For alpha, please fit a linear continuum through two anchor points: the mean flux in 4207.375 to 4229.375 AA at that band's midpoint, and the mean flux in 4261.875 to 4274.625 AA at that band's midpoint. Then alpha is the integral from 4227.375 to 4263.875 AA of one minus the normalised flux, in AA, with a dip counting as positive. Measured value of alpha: -2.4 AA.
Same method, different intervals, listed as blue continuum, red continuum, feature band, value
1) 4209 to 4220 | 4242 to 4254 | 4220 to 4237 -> -0.9 AA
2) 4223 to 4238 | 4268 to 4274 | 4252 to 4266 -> -0.4 AA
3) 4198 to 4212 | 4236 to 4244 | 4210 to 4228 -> 0.1 AA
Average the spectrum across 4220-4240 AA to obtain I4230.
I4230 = 7.4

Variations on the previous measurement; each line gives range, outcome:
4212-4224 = 6.9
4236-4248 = 7.54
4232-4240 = 7.66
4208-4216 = 6.73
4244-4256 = 7.41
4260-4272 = 7.21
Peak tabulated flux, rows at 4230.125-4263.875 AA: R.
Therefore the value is 7.696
